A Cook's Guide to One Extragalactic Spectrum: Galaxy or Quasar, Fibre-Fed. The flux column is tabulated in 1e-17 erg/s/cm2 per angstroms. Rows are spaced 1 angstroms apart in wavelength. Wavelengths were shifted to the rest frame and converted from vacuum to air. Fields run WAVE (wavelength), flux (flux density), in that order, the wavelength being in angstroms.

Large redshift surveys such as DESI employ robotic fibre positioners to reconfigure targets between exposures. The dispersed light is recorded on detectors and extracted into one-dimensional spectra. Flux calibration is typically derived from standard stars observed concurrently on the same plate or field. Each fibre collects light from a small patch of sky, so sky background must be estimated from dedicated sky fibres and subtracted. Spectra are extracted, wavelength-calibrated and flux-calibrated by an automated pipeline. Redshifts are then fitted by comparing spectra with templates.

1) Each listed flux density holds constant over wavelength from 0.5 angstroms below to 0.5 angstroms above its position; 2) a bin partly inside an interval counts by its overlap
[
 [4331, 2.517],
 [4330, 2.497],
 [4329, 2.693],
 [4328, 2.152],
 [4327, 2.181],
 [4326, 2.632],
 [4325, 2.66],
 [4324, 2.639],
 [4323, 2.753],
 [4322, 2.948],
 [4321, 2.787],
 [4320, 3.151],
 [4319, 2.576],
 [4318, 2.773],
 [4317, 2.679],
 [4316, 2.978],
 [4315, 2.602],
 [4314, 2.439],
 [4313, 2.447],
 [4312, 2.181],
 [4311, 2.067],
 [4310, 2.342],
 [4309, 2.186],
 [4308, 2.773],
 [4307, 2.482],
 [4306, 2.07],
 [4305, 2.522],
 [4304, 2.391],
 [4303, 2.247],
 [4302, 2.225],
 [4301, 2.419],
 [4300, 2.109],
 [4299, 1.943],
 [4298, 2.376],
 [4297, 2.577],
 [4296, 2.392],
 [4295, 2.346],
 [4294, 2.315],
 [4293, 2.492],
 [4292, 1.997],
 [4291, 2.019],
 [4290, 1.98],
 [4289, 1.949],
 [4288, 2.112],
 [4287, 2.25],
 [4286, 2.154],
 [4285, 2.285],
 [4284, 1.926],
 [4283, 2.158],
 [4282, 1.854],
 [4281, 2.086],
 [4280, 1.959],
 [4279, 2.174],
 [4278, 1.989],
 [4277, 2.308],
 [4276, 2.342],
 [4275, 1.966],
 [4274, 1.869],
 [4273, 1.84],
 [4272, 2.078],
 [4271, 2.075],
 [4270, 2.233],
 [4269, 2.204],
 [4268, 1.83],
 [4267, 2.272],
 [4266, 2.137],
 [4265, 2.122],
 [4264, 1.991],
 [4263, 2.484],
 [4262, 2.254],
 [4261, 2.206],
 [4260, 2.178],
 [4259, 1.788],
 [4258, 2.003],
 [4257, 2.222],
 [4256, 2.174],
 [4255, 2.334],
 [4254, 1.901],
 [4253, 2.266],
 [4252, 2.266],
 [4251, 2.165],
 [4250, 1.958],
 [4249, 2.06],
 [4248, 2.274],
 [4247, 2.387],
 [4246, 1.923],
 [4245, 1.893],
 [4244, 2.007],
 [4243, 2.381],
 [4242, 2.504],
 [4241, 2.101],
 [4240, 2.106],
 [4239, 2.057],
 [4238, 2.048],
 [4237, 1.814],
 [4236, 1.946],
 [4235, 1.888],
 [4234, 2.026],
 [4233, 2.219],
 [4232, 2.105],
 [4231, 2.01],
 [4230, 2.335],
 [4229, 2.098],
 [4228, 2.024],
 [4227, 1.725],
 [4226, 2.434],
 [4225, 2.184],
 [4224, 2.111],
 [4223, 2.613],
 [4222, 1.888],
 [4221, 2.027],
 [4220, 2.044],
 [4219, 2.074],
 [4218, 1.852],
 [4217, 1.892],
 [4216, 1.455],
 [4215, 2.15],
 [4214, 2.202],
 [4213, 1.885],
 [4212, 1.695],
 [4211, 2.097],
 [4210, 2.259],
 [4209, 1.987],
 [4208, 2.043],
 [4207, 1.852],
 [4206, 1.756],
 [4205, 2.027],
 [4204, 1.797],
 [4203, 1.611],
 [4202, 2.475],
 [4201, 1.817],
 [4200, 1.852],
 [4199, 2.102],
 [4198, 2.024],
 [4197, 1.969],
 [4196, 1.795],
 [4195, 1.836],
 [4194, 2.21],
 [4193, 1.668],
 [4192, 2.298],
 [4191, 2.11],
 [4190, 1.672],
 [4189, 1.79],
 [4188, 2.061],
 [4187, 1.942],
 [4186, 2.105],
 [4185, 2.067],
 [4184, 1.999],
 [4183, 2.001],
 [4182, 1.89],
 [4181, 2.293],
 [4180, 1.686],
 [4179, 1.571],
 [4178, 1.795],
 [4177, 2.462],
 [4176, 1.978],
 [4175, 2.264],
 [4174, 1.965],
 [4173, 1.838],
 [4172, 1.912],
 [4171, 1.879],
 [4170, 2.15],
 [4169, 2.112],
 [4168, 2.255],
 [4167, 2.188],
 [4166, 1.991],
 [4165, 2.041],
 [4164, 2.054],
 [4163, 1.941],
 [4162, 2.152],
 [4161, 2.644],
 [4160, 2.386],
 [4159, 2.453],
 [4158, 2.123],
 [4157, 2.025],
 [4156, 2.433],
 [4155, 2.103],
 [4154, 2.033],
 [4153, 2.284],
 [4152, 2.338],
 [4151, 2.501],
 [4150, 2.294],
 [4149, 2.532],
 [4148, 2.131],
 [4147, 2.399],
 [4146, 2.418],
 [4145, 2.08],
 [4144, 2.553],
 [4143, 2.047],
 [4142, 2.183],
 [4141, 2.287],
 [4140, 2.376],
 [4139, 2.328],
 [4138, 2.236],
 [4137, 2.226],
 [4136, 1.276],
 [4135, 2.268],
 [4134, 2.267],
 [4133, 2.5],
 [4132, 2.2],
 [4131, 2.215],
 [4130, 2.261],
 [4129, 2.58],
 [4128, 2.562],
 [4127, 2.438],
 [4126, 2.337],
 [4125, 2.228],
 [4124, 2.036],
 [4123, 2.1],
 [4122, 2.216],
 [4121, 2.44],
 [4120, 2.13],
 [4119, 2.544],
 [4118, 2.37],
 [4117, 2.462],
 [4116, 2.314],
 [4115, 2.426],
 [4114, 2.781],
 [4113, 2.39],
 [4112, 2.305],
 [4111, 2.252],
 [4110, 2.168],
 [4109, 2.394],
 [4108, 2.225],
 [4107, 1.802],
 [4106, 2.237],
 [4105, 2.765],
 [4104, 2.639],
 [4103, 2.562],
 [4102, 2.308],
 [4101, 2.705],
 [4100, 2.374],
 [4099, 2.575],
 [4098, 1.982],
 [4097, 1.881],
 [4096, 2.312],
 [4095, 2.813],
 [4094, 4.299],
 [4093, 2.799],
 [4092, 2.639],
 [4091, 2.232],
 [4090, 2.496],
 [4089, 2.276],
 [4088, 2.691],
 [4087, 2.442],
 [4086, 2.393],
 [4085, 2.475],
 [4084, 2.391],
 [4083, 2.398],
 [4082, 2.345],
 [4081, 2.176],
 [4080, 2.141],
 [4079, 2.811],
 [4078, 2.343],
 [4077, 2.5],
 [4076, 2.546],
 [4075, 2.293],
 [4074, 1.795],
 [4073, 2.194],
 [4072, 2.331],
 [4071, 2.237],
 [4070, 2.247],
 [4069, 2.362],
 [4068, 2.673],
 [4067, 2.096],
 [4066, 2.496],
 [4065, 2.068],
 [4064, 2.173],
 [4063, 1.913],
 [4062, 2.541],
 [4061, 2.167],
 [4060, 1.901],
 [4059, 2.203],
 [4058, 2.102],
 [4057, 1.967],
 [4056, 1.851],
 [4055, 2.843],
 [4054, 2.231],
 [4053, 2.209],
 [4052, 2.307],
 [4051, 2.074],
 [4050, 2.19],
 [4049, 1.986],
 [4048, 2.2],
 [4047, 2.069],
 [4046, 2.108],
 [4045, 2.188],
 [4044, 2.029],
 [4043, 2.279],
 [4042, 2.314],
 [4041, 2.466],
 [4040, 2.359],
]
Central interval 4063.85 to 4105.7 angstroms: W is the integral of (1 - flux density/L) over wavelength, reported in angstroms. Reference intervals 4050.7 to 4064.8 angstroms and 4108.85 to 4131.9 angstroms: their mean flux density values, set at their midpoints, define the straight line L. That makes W -3.5 angstroms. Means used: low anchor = 2.18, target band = 2.44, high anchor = 2.34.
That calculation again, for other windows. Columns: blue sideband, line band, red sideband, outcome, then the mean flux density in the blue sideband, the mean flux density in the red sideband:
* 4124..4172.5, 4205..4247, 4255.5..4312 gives 2.9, 2.23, 2.17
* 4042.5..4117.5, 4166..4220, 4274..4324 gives 8.3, 2.34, 2.33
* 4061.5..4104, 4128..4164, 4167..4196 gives -2.0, 2.42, 1.99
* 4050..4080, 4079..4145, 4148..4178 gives -4.6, 2.25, 2.18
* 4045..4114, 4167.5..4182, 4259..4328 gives 1.9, 2.34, 2.29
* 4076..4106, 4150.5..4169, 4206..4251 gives 0.5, 2.51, 2.06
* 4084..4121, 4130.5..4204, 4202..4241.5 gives 3.7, 2.46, 2.02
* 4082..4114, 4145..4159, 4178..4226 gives -0.4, 2.46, 1.98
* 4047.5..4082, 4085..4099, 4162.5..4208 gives -2.4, 2.24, 1.98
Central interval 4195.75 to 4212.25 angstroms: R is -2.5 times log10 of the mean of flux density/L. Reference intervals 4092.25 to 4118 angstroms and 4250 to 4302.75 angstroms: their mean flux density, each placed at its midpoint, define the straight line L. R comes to 0.17 mag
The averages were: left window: 2.47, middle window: 1.96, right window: 2.14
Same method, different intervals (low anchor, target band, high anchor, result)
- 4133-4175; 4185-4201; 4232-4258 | 0.104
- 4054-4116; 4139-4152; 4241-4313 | -0.004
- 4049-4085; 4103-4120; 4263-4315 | -0.062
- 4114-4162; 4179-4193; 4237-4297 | 0.138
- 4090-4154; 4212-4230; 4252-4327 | 0.137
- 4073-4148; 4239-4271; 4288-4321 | 0.110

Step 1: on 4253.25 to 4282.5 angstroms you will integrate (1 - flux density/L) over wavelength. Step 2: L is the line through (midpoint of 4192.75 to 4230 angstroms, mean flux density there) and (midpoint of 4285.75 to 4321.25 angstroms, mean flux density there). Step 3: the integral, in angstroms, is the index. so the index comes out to 1.61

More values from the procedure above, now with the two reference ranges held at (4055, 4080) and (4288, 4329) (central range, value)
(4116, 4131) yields -0.26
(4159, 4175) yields 1.41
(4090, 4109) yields -1.93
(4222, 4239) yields 1.97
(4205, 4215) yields 1.55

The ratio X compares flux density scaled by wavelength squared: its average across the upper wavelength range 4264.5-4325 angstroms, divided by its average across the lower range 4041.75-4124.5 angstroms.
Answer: 1.1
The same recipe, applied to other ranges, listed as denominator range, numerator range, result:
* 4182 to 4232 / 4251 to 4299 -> 1.11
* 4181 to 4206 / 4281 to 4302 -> 1.16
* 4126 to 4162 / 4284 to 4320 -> 1.10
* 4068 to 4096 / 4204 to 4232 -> 0.87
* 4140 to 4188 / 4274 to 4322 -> 1.15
